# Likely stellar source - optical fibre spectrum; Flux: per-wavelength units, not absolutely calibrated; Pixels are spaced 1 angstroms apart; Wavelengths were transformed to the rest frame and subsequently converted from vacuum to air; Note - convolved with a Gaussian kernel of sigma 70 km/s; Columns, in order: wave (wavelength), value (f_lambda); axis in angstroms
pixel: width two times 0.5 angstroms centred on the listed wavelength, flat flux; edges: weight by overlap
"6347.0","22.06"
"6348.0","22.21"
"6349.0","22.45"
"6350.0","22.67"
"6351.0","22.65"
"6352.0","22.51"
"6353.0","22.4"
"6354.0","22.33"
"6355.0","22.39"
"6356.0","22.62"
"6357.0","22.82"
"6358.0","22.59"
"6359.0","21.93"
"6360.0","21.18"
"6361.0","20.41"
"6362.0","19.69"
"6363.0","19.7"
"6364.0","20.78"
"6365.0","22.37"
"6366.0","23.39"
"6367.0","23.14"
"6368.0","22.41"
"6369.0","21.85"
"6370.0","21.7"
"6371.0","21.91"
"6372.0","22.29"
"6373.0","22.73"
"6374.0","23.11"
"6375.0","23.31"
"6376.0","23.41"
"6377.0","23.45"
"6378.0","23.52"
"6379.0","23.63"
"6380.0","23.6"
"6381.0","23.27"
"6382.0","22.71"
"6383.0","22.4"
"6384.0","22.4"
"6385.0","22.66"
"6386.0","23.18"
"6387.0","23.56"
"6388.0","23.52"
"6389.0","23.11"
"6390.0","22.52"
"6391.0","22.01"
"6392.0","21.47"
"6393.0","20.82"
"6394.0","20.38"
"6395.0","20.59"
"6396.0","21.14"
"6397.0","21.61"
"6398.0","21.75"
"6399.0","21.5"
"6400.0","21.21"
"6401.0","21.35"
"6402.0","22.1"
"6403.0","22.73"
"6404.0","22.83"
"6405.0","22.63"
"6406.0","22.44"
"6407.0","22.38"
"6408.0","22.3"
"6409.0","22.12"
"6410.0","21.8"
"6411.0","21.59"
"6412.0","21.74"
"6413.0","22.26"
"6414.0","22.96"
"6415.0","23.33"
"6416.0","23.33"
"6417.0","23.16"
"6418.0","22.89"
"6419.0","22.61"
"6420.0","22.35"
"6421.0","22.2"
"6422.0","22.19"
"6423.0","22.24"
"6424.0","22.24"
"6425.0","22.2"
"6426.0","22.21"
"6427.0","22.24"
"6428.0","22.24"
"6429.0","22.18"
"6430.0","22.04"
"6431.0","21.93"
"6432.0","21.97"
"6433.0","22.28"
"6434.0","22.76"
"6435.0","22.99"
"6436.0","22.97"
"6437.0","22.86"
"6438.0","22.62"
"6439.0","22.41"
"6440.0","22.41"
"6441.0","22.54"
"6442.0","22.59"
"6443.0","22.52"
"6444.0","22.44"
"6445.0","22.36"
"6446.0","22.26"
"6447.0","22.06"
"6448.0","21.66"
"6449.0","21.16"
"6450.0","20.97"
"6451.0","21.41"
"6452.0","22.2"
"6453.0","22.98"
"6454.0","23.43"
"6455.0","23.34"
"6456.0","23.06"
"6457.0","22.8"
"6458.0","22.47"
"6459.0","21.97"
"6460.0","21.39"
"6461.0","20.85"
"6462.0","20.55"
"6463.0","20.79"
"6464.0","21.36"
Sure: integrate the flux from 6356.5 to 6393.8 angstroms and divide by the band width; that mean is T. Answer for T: 22.4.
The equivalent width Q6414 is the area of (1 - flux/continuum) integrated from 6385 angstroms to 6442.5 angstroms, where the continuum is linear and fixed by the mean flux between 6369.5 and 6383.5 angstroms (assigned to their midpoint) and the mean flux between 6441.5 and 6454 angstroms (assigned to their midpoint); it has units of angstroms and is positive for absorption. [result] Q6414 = 0.6 angstroms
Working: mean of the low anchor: 22.9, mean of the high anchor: 22.1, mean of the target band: 22.3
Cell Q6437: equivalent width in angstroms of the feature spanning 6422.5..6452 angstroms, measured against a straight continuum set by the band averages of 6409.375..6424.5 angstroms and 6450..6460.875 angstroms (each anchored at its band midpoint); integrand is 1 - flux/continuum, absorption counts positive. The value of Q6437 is 0.2 angstroms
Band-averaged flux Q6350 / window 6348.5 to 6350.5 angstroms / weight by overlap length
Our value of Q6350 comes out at 22.6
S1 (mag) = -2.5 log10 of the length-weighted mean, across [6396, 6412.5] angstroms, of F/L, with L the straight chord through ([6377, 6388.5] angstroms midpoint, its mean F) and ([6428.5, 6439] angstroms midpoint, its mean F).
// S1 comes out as 0.04 mag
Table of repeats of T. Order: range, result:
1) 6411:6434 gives 22.4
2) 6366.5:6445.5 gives 22.4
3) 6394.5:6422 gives 22.2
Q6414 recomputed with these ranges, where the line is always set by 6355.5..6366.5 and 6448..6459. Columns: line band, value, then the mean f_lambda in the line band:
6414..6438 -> -0.4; 22.5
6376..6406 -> -0.7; 22.4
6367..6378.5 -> -0.5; 22.7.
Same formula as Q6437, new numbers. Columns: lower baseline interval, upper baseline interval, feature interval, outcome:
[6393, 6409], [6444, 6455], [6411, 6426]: -0.4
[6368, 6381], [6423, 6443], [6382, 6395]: 0.3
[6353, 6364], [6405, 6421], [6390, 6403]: 0.5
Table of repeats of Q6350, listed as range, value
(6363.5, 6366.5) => 22.2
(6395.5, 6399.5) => 21.5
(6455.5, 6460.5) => 22.3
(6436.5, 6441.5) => 22.6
